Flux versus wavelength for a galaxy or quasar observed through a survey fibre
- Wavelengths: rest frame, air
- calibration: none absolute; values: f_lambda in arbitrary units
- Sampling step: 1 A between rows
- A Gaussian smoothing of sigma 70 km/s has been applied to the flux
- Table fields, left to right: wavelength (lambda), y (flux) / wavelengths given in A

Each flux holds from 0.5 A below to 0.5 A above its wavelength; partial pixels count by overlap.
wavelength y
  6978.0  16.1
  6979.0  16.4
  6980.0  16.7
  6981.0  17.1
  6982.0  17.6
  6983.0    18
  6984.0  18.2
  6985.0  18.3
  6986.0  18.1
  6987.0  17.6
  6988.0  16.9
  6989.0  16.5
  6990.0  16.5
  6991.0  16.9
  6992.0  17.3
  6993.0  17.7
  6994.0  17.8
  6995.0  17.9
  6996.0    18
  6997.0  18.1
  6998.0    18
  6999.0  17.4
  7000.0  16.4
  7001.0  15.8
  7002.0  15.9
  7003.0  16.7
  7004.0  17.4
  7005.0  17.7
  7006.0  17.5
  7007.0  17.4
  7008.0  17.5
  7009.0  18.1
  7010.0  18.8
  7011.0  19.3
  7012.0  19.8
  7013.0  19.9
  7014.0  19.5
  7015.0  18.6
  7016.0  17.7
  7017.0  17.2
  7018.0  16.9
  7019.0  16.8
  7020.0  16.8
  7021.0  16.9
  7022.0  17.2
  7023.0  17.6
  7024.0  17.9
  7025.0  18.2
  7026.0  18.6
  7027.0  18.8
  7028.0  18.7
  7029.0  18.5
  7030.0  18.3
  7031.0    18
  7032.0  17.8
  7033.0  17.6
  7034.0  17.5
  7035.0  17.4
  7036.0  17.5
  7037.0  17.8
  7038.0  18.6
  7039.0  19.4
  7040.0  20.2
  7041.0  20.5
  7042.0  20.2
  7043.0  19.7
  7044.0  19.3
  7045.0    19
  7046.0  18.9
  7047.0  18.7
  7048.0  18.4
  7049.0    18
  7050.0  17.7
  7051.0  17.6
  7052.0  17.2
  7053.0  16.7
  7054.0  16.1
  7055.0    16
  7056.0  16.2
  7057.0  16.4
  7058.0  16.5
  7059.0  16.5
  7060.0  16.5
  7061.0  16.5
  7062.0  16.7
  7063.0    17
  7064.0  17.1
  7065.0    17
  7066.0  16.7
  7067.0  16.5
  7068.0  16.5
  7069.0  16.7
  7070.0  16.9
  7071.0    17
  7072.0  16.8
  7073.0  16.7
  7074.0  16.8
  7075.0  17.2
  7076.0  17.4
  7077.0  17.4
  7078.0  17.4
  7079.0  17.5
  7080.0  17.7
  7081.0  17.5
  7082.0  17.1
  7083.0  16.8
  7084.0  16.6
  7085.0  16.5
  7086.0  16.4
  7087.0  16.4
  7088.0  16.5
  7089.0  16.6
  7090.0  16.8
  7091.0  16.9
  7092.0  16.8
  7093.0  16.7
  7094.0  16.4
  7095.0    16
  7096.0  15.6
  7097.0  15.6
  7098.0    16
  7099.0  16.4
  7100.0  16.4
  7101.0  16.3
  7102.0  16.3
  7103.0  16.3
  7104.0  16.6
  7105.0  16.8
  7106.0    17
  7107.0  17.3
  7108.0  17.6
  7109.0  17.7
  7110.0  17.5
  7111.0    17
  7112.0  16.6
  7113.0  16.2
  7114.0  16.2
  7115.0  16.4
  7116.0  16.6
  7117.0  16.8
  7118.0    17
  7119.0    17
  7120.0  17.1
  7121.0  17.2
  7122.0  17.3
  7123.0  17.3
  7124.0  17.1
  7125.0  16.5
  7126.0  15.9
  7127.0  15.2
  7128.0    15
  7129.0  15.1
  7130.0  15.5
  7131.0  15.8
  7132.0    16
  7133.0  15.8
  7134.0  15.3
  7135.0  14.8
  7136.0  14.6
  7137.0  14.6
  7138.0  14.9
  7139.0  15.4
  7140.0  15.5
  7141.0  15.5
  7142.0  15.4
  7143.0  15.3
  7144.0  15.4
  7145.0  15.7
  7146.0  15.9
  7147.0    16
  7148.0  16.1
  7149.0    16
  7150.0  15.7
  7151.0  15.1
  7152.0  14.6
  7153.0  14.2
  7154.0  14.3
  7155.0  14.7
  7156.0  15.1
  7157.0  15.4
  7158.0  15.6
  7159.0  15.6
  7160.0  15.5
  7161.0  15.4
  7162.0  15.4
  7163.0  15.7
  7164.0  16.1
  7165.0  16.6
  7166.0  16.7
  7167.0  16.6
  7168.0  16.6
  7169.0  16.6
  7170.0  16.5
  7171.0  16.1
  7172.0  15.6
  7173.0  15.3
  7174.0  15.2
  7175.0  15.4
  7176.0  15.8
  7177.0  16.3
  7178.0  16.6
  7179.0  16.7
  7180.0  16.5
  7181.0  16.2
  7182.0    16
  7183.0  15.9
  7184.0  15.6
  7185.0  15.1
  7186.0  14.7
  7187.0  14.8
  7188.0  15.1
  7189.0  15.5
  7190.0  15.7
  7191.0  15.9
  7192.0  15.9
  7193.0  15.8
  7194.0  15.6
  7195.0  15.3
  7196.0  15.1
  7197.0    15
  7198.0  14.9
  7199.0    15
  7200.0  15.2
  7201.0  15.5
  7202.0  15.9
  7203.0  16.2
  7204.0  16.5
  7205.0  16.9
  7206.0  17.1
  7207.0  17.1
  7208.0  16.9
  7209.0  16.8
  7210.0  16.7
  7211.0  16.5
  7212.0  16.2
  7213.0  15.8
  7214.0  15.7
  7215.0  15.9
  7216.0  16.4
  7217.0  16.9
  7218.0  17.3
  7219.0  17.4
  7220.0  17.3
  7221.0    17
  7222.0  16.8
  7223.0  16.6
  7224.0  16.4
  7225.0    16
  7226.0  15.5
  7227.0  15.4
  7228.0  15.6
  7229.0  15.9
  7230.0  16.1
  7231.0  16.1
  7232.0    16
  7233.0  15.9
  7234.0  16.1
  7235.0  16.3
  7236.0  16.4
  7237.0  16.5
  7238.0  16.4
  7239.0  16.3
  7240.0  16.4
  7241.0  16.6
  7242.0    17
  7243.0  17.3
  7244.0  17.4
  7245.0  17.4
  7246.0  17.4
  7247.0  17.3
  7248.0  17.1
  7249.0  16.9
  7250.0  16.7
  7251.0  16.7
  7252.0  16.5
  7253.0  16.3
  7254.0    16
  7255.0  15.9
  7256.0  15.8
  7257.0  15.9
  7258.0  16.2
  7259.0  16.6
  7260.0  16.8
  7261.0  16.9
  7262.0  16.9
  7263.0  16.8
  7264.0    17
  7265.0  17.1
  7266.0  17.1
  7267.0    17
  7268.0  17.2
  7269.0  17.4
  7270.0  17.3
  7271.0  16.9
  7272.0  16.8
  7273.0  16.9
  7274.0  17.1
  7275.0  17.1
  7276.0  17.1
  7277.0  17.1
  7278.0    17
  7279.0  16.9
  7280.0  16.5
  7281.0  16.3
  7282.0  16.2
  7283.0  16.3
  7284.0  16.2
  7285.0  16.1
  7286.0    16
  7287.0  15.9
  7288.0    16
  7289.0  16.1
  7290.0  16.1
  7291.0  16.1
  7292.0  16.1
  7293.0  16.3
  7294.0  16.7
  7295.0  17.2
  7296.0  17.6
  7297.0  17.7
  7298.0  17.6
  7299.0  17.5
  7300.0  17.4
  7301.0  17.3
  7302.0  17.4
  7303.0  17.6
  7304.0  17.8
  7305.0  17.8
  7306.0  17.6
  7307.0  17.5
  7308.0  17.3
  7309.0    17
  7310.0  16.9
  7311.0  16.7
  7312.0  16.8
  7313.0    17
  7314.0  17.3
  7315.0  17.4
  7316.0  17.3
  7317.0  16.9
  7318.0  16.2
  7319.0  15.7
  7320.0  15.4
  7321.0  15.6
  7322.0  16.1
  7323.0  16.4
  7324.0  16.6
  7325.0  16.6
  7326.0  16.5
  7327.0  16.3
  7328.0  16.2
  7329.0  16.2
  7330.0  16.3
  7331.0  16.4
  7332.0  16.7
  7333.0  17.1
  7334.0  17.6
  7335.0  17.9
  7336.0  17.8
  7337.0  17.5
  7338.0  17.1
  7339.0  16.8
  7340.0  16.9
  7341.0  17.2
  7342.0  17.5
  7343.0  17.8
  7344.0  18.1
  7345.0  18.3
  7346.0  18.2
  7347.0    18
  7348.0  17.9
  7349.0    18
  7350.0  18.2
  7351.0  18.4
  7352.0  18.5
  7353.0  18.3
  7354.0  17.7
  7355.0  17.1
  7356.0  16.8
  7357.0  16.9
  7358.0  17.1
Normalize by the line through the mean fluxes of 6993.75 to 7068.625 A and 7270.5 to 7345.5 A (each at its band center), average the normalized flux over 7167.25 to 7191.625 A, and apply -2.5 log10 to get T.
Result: 0.10 mag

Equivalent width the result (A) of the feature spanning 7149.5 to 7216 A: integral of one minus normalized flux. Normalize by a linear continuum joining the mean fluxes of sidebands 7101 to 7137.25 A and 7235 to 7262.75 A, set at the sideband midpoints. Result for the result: 2.9 A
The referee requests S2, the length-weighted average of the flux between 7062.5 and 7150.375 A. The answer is 16.4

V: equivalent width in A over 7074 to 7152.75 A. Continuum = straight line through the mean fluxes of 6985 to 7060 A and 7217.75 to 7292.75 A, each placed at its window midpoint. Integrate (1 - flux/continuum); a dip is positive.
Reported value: 4.6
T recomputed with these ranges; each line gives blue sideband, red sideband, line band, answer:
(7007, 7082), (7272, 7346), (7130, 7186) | 0.11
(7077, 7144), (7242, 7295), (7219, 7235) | 0.02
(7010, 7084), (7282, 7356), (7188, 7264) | 0.06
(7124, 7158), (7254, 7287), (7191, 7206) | 0.02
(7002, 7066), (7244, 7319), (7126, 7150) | 0.13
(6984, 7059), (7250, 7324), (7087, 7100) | 0.08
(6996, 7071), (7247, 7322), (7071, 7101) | 0.05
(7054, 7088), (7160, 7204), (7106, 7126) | -0.04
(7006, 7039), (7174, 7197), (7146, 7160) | 0.06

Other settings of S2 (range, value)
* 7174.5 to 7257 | 16.2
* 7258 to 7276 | 17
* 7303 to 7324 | 16.8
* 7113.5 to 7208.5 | 15.8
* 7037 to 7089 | 17.4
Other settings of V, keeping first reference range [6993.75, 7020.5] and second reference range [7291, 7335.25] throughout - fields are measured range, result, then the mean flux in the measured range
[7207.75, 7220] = 0.4 A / 16.6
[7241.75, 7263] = 0.4 A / 16.7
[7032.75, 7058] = -0.6 A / 18.1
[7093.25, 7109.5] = 0.9 A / 16.5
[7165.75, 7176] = 0.7 A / 16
